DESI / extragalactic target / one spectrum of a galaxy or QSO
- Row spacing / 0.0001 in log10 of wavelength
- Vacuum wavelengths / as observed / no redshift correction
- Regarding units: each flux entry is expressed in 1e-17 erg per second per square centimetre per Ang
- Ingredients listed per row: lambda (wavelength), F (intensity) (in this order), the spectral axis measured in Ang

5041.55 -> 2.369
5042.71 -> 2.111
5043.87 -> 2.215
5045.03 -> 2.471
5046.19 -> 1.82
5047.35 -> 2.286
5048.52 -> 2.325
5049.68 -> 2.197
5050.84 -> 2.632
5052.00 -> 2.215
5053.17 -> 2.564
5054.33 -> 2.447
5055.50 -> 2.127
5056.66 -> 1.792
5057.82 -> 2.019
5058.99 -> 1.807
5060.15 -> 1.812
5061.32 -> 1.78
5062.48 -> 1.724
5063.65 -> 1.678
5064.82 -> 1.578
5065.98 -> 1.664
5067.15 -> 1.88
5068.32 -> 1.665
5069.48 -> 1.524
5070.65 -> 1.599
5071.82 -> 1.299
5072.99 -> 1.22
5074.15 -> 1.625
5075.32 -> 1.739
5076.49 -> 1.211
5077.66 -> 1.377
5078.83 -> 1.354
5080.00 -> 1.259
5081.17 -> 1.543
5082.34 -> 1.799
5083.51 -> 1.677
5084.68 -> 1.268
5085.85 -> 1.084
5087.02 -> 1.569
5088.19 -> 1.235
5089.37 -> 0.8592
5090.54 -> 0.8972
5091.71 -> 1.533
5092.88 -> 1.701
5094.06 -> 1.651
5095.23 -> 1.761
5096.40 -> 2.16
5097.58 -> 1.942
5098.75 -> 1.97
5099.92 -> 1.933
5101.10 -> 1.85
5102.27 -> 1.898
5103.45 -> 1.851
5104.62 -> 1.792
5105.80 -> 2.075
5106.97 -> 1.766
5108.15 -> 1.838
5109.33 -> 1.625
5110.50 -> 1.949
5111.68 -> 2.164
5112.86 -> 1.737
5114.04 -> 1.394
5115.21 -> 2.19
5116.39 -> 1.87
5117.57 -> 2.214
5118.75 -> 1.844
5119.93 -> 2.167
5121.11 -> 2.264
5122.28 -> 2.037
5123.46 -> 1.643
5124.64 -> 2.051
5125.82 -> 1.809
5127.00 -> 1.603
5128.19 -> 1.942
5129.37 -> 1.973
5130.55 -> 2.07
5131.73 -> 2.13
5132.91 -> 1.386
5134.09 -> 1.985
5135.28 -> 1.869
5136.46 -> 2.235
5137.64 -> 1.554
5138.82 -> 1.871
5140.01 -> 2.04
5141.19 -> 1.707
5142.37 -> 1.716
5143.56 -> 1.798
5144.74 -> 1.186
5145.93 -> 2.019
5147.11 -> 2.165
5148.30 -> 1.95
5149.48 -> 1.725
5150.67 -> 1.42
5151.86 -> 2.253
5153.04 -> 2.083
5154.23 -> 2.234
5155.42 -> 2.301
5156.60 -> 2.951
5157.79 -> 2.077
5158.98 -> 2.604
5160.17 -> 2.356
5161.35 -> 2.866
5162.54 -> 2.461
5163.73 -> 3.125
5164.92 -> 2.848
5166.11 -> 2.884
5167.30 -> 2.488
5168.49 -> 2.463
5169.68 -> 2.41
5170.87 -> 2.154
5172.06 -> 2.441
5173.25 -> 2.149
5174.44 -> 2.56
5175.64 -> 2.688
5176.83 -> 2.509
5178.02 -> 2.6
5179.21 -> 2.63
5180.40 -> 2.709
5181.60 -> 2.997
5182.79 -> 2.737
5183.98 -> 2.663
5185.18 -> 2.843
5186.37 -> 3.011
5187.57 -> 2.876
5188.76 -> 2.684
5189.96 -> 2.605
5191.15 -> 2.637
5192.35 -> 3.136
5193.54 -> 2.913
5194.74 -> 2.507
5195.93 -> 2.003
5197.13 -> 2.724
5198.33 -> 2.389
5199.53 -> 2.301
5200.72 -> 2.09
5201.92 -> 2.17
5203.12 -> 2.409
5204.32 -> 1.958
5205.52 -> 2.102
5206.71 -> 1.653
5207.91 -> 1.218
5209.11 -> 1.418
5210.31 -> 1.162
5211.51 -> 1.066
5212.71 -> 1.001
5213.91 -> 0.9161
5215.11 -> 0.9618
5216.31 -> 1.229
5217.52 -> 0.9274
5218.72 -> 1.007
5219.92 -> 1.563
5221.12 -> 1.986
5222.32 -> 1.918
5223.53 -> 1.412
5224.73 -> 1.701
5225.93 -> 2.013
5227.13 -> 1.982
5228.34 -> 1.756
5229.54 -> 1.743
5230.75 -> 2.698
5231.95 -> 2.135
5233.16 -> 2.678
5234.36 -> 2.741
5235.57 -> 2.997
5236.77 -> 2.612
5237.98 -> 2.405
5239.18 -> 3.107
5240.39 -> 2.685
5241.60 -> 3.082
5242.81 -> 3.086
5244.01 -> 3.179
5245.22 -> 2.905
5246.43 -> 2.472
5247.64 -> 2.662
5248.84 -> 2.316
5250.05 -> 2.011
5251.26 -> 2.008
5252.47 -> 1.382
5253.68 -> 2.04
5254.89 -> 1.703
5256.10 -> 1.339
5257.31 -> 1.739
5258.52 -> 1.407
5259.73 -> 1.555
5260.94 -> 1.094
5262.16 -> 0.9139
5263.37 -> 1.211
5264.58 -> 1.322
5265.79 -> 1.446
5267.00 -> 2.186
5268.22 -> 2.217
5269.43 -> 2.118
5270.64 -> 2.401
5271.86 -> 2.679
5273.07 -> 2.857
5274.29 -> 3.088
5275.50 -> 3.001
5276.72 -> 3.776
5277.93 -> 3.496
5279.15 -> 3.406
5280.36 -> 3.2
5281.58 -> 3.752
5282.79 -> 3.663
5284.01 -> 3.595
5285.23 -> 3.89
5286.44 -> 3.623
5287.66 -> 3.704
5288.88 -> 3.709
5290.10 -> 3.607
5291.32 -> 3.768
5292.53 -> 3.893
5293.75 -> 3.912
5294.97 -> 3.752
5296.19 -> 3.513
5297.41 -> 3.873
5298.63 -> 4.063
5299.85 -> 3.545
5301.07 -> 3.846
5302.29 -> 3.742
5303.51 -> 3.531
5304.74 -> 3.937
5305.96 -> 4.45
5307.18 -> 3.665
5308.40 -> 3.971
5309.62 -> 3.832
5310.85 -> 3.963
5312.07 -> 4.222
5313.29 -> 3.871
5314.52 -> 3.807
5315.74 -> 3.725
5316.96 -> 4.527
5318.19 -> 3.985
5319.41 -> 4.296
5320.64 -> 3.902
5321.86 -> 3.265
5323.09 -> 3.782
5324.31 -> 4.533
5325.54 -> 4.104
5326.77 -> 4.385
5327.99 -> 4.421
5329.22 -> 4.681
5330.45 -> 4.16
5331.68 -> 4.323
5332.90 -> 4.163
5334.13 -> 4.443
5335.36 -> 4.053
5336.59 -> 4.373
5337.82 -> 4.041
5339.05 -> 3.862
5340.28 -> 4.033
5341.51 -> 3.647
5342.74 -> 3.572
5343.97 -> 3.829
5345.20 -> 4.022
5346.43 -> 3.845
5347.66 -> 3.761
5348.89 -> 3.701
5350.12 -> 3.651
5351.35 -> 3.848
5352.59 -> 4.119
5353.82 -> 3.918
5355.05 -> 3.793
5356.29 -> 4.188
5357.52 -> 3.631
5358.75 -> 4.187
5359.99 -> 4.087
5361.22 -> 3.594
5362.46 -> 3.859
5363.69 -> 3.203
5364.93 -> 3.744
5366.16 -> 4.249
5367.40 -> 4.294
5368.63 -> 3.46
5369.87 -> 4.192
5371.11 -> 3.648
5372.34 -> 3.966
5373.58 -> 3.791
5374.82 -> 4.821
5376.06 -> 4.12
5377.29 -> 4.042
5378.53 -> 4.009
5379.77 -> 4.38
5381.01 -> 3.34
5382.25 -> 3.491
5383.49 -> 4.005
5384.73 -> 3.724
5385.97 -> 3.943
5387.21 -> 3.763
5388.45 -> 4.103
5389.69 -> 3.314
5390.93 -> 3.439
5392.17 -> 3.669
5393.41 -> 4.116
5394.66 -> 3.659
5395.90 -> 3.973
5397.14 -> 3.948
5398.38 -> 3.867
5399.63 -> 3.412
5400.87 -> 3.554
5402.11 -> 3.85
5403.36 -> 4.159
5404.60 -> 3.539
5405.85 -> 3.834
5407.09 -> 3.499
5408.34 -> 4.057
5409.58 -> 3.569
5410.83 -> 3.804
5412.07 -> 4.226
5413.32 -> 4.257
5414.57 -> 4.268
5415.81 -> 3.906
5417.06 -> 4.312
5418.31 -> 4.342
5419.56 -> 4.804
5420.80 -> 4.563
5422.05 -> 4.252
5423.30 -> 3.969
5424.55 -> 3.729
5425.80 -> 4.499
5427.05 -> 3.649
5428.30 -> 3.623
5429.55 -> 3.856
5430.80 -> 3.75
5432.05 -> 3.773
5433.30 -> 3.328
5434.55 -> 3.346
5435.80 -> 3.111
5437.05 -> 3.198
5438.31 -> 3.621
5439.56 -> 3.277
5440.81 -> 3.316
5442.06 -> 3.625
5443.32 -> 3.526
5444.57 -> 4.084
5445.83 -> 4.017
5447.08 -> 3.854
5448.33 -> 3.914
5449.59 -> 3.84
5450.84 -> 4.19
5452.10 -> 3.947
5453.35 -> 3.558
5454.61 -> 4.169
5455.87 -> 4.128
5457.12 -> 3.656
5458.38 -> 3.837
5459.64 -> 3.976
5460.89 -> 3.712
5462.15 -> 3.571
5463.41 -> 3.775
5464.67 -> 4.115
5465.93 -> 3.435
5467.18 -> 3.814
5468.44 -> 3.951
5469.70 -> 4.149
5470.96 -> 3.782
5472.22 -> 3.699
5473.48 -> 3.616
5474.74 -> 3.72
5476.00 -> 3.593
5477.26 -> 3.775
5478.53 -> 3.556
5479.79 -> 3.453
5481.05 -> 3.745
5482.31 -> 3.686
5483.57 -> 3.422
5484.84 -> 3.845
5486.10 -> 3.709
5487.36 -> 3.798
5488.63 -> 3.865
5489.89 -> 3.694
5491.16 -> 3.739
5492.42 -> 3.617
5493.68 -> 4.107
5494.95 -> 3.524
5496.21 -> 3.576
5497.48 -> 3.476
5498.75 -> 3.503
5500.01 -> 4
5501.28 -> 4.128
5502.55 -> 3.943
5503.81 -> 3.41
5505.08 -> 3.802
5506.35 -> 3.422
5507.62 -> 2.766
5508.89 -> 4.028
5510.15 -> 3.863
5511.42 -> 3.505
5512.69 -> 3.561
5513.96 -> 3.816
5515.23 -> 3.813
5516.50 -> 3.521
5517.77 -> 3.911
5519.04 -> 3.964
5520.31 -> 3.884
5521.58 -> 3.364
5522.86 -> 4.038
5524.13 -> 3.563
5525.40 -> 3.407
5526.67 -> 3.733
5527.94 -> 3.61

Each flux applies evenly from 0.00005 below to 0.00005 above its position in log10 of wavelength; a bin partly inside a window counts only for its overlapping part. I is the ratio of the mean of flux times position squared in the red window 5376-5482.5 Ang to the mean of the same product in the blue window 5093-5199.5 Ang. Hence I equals 1.93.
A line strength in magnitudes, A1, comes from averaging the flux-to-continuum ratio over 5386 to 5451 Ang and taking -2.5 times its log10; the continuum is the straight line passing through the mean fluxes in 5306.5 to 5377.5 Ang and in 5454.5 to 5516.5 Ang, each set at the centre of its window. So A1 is 0.01 mag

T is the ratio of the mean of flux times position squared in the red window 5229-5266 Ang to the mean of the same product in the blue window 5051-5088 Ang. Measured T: 1.38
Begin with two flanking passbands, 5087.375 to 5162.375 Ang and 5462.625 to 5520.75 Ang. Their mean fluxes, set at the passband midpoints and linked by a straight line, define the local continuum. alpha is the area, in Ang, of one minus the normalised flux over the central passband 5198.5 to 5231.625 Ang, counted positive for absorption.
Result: 9.75 Ang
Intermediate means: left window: 1.9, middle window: 1.66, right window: 3.72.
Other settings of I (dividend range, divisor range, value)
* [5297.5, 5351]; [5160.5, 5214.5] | 1.78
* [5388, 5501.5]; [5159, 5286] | 1.78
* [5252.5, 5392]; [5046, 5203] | 1.88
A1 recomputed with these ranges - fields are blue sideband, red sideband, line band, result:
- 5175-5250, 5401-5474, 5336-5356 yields -0.211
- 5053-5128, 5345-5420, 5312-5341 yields -0.183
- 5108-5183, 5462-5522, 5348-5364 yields -0.233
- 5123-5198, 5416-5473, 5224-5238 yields 0.181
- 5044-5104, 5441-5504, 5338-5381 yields -0.217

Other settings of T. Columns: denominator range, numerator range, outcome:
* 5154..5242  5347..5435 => 1.85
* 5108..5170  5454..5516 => 2.05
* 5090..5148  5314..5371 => 2.34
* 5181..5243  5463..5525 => 1.91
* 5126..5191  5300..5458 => 1.85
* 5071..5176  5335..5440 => 2.23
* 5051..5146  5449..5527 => 2.45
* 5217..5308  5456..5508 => 1.50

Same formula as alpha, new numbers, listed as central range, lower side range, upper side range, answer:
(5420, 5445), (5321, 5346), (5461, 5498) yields 0.82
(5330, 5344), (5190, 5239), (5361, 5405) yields -3.02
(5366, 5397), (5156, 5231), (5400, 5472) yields -3.75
